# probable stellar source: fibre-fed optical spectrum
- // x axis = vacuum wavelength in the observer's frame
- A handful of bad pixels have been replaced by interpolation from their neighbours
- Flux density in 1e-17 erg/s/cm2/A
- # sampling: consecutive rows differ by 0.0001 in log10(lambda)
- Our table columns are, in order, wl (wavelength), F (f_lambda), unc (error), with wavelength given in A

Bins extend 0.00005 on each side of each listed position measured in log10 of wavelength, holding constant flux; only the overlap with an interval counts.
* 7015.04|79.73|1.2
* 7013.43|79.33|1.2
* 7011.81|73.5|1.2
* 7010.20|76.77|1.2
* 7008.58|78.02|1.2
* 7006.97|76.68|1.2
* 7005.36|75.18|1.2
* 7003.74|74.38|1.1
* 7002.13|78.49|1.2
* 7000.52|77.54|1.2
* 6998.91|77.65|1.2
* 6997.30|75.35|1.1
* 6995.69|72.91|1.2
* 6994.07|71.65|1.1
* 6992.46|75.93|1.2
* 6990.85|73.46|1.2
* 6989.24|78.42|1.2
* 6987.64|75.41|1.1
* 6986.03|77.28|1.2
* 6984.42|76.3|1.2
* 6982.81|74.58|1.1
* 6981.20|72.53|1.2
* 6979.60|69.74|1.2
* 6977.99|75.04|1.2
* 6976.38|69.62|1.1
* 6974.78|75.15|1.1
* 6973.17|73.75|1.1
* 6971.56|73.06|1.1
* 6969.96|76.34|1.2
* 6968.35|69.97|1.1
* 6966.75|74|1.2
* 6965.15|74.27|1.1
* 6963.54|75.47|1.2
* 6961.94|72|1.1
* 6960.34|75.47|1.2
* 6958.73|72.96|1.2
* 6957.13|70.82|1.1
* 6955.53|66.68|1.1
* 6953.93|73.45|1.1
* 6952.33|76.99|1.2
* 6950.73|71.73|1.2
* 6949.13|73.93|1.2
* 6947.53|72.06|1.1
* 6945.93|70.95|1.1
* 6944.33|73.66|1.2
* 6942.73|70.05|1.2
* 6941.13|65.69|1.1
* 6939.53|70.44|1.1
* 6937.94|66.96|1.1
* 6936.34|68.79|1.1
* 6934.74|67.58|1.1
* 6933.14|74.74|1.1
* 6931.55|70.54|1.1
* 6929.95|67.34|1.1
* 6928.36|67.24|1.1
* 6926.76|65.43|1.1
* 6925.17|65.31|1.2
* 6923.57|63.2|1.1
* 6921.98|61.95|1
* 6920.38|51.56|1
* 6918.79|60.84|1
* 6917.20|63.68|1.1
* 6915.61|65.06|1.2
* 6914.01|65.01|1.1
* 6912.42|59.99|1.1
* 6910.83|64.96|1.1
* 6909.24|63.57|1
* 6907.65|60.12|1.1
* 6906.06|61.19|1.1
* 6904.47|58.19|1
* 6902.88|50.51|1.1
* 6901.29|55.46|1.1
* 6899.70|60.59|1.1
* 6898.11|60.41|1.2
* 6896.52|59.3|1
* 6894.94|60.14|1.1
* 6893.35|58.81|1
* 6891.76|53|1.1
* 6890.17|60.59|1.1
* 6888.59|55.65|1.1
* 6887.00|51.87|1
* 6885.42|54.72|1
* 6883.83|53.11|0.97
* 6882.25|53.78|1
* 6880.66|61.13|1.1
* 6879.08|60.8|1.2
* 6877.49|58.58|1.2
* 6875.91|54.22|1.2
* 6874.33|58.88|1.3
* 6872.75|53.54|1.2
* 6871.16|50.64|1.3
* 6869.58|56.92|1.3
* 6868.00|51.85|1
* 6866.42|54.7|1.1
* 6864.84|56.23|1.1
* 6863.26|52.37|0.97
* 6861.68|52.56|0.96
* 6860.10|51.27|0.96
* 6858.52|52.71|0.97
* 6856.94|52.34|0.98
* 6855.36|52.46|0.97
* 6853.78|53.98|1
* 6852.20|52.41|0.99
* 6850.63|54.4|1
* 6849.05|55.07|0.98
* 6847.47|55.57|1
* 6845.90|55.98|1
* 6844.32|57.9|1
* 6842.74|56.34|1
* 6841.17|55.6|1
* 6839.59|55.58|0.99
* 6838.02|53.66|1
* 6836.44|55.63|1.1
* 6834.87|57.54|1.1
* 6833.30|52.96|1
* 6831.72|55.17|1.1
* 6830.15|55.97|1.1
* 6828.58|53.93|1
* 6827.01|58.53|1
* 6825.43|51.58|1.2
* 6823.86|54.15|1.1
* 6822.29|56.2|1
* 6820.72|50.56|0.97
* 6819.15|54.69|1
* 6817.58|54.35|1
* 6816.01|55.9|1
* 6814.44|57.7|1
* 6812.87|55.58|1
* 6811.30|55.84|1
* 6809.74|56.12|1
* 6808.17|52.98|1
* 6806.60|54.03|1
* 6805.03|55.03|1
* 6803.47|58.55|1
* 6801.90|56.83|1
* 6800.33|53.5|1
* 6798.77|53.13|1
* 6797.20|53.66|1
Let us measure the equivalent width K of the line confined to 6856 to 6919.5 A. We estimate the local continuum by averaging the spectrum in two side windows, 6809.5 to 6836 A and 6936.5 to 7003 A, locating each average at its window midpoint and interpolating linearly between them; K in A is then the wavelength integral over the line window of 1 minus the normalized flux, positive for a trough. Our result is 6.0 A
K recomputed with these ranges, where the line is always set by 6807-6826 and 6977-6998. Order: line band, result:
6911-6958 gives 0.5 A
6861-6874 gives 1.5 A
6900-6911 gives 1.0 A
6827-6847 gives 0.5 A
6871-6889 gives 1.8 A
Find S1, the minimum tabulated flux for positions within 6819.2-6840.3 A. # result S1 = 50.56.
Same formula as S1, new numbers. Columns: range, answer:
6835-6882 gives 50.64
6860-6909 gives 50.51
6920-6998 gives 51.56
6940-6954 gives 65.69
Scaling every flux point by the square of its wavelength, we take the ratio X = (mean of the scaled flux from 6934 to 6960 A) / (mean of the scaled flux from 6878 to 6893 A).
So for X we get 1.28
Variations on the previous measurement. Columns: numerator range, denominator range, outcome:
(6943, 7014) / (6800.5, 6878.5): 1.41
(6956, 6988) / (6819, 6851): 1.39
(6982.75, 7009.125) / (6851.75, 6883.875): 1.44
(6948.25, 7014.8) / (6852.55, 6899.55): 1.38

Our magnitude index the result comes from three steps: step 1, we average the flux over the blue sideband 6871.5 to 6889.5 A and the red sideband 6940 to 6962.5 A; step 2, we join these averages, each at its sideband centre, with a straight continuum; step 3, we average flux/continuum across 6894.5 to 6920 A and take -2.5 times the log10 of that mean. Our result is 0.03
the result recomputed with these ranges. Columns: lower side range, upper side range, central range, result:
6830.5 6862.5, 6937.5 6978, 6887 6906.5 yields 0.091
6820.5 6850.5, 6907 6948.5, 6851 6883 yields 0.084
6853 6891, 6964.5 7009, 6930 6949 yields -0.058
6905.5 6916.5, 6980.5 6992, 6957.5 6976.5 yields -0.020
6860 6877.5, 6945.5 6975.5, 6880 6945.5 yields 0.023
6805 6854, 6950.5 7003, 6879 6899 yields 0.103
